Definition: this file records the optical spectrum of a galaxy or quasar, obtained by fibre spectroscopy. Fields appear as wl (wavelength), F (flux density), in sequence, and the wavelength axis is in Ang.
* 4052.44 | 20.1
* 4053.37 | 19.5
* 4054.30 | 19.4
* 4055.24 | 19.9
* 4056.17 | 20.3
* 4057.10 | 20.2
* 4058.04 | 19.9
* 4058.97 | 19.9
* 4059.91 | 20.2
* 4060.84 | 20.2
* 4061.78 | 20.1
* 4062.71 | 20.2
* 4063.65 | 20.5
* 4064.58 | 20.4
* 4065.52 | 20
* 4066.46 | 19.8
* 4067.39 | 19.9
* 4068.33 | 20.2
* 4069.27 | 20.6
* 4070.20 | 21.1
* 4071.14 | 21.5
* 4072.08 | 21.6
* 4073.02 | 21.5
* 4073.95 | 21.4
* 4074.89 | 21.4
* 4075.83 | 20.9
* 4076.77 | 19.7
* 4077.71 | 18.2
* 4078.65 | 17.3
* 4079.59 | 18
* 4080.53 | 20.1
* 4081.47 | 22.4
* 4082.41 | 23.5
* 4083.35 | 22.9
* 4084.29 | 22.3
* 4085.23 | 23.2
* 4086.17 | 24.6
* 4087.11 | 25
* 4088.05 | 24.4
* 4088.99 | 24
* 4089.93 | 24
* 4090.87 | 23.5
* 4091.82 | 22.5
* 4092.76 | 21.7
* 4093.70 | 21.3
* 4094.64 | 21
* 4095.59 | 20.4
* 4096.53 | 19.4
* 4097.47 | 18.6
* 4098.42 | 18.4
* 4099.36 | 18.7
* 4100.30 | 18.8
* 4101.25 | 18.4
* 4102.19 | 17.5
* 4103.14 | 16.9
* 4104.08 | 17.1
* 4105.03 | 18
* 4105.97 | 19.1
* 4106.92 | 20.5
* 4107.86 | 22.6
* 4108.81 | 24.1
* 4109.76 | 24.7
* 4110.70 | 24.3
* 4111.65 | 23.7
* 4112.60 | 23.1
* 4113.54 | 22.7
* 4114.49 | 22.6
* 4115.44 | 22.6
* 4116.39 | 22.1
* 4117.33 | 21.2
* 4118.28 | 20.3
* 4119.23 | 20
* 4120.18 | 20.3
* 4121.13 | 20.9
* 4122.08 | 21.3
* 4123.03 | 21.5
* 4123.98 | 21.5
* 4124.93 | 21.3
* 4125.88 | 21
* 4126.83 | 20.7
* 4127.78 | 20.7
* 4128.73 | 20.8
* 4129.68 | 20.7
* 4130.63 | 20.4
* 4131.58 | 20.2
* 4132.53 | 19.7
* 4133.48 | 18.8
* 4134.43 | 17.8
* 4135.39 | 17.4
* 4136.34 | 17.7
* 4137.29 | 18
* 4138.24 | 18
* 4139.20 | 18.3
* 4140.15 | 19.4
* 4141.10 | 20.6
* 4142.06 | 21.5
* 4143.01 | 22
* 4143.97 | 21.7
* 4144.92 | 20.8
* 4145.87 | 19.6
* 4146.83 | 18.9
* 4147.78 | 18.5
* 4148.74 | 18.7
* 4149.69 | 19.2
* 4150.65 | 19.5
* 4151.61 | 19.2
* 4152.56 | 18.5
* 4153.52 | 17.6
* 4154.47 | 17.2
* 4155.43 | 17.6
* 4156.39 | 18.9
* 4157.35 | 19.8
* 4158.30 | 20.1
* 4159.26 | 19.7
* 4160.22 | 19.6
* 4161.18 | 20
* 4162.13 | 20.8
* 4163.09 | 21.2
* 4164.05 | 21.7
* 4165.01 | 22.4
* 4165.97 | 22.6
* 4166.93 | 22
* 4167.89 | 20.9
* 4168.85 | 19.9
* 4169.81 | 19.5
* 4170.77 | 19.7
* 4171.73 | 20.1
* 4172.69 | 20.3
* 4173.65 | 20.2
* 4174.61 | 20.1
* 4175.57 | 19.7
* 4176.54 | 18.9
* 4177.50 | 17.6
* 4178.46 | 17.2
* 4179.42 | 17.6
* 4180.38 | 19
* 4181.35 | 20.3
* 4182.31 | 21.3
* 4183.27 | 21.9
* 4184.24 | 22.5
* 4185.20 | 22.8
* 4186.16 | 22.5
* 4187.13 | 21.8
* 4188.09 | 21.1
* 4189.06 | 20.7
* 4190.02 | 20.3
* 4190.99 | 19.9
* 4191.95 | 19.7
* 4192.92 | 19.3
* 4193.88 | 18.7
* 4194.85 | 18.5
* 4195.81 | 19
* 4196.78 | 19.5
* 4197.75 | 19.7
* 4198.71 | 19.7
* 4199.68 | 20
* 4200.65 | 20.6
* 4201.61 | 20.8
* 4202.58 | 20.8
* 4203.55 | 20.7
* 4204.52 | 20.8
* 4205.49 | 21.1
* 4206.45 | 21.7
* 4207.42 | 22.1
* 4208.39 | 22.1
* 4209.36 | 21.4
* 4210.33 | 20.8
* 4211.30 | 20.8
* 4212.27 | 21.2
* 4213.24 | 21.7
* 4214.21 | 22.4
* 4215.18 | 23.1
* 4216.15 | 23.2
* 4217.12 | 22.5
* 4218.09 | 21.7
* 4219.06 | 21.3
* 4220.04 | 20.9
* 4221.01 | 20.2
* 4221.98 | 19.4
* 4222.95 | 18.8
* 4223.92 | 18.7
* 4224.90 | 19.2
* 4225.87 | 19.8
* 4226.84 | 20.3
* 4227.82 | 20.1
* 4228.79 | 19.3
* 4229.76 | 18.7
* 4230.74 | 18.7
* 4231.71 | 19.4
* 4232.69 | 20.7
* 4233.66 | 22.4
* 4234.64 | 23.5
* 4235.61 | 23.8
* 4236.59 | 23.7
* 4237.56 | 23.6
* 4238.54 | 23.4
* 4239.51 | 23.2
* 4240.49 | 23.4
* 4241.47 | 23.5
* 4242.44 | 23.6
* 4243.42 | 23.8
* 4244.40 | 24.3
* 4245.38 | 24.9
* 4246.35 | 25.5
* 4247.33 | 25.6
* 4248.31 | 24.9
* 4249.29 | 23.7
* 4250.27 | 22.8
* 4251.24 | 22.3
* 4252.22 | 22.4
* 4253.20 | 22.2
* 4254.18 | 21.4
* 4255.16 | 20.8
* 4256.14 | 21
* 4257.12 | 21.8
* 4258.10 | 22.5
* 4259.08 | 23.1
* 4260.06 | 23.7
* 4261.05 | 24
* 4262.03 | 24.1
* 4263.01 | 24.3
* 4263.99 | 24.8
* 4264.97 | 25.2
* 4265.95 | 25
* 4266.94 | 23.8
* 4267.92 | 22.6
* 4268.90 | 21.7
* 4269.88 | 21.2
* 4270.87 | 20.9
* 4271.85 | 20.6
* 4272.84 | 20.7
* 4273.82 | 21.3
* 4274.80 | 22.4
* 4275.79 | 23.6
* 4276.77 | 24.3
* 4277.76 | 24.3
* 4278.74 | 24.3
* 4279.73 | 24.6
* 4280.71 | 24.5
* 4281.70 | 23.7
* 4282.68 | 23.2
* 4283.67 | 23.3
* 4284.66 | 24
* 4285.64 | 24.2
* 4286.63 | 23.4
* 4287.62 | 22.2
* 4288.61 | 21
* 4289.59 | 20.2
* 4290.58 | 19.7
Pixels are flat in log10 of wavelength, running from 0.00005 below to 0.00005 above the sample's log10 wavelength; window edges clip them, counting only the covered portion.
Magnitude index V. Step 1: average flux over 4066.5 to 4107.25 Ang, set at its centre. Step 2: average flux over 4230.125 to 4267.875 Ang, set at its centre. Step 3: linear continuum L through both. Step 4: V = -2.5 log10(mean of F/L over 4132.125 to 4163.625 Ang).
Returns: 0.13 mag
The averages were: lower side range 20.7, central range 19.3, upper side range 23.2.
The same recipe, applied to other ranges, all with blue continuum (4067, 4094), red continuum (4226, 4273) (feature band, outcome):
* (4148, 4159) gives 0.18 mag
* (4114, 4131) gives 0.04 mag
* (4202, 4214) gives 0.06 mag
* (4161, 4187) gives 0.09 mag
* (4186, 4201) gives 0.12 mag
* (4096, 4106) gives 0.19 mag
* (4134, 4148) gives 0.14 mag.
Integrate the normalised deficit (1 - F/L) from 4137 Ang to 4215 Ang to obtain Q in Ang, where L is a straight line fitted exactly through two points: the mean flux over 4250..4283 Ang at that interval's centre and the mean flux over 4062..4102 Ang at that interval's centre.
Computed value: 6.4 Ang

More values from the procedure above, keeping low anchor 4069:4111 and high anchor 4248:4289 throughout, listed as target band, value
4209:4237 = 1.9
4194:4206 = 1.2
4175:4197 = 2.1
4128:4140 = 1.4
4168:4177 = 0.8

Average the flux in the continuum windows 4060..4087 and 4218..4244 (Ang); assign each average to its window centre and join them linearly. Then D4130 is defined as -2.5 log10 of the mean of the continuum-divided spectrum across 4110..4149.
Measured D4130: 0.025 mag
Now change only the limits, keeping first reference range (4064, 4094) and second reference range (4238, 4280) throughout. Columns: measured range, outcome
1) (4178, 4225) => 0.10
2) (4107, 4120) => -0.03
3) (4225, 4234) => 0.15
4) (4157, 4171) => 0.08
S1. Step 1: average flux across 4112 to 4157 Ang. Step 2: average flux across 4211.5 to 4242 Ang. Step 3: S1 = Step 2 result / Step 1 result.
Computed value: 1.07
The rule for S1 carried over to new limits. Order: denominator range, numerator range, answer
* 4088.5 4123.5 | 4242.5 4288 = 1.11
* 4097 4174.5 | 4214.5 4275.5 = 1.10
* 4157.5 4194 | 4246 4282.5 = 1.13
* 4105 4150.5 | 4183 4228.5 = 1.01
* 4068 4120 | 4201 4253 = 1.03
